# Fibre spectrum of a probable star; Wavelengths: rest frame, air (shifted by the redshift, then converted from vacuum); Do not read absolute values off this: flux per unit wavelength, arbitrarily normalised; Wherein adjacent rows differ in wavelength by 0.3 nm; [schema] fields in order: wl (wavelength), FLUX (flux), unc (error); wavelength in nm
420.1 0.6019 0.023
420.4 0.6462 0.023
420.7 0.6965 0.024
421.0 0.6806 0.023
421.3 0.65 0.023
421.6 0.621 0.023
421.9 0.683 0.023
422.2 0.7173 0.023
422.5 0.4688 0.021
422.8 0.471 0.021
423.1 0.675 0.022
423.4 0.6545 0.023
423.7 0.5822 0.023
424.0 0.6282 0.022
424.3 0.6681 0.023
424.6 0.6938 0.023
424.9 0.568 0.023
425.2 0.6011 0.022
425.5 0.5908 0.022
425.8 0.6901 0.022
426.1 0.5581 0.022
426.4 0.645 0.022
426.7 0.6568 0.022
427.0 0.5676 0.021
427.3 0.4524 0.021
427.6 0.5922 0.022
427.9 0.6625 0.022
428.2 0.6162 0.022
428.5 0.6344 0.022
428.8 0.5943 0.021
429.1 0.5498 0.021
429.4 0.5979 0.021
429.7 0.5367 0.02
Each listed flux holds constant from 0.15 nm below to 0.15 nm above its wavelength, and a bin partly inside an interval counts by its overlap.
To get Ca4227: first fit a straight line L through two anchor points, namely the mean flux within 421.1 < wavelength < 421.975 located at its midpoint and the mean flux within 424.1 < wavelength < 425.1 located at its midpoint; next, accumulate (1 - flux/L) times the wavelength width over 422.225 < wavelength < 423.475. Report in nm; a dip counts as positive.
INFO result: 0.13 nm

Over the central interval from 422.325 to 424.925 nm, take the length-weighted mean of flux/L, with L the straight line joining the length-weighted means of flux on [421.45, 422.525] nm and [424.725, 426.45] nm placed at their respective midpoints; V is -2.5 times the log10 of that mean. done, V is 0.04 mag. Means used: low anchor 0.64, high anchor 0.608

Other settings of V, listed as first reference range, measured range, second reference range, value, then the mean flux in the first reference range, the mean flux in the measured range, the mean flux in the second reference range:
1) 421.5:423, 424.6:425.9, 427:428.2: -0.06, 0.594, 0.619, 0.575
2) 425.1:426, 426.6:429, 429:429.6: 0.00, 0.625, 0.595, 0.573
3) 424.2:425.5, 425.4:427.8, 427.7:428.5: 0.06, 0.627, 0.596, 0.635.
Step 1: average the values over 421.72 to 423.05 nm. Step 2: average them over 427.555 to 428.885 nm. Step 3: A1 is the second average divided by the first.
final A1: 1.05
